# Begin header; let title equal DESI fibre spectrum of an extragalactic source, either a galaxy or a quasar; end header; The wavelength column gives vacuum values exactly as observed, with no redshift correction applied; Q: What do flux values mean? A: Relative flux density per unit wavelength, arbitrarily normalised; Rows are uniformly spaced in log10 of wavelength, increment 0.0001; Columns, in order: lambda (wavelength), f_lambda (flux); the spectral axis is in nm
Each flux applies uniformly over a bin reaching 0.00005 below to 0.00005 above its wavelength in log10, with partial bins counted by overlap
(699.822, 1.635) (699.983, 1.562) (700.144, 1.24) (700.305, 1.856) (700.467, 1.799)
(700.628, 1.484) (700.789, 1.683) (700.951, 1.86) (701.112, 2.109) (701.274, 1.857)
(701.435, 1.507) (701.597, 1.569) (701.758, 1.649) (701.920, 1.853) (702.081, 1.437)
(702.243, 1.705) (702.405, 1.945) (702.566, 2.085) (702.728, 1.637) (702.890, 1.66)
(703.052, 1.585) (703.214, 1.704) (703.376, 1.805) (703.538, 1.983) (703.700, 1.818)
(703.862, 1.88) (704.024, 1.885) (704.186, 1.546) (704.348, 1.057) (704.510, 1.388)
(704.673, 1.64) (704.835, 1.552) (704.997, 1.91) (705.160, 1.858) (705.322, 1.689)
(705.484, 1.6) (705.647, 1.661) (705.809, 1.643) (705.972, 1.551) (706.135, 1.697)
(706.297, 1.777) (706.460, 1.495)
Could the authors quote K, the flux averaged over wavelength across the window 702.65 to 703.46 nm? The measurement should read 1.68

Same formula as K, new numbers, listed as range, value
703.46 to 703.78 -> 1.9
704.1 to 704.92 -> 1.44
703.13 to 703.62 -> 1.83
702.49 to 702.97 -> 1.79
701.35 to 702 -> 1.65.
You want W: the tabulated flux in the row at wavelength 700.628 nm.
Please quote 1.484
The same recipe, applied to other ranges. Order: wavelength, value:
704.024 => 1.885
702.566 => 2.085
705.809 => 1.643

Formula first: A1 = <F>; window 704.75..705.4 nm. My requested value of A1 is 1.75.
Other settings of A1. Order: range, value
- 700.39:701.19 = 1.79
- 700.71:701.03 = 1.77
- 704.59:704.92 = 1.6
